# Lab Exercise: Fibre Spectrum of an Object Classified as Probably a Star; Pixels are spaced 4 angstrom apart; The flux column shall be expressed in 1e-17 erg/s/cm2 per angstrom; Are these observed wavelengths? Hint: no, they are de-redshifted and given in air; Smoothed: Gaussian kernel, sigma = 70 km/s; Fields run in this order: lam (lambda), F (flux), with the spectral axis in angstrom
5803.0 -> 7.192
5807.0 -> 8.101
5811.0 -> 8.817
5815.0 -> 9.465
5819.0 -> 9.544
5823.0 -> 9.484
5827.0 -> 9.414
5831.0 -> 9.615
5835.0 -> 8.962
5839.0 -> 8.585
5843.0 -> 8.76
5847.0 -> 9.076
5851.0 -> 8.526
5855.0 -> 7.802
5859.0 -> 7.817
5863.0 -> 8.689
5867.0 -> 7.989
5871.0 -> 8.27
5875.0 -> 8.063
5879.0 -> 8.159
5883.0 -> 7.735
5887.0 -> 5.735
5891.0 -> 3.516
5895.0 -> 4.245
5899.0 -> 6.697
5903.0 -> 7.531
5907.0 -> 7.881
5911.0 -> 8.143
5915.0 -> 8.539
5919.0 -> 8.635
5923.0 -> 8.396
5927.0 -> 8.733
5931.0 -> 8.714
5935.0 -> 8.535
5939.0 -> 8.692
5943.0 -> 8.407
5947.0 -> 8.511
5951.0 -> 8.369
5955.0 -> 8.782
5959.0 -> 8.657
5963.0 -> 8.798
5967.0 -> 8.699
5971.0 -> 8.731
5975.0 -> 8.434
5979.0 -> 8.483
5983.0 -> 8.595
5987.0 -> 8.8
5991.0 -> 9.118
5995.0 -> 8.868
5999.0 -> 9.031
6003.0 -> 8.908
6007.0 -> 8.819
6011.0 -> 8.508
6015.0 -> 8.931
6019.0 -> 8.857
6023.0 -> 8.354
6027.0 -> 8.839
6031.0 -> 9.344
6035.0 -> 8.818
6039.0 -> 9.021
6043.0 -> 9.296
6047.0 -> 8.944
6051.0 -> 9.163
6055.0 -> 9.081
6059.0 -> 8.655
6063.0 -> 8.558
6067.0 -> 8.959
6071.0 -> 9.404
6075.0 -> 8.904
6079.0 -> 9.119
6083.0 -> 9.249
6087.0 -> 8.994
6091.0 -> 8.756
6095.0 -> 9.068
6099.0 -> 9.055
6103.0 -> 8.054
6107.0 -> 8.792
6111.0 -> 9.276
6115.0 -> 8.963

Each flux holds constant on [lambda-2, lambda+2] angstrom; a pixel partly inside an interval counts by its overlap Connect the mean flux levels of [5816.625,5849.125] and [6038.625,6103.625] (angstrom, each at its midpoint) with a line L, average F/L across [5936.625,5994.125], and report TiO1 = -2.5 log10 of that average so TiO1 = 0.051 mag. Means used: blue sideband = 9.18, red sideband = 8.98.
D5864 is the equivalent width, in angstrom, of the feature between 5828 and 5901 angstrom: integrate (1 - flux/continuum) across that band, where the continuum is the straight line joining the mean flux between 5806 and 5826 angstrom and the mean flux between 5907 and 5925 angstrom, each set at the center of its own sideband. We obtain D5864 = 9.0 angstrom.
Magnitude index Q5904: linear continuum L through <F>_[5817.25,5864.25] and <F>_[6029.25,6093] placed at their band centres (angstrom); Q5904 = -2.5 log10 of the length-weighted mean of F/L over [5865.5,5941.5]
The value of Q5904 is 0.17 mag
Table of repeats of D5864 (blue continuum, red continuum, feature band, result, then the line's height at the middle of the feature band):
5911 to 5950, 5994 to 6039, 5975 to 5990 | 0.2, 8.73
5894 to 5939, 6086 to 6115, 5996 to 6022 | -1.3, 8.4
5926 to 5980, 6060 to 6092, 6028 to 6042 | -0.3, 8.86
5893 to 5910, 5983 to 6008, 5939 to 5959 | -1.9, 7.8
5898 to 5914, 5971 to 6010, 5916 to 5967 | -2.9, 8.14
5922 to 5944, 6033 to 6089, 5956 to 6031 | 0.3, 8.79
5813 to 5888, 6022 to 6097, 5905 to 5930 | 0.8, 8.69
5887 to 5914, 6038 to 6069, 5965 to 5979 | -1.9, 7.58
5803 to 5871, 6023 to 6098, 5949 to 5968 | 0.5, 8.87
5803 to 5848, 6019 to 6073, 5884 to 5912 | 8.6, 8.98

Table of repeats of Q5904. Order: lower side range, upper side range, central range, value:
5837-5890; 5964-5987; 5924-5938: -0.03 mag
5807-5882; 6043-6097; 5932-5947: 0.03 mag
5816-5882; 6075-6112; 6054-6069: 0.01 mag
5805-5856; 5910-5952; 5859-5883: 0.08 mag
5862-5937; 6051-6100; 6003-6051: -0.04 mag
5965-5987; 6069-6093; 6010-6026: 0.01 mag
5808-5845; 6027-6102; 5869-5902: 0.35 mag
